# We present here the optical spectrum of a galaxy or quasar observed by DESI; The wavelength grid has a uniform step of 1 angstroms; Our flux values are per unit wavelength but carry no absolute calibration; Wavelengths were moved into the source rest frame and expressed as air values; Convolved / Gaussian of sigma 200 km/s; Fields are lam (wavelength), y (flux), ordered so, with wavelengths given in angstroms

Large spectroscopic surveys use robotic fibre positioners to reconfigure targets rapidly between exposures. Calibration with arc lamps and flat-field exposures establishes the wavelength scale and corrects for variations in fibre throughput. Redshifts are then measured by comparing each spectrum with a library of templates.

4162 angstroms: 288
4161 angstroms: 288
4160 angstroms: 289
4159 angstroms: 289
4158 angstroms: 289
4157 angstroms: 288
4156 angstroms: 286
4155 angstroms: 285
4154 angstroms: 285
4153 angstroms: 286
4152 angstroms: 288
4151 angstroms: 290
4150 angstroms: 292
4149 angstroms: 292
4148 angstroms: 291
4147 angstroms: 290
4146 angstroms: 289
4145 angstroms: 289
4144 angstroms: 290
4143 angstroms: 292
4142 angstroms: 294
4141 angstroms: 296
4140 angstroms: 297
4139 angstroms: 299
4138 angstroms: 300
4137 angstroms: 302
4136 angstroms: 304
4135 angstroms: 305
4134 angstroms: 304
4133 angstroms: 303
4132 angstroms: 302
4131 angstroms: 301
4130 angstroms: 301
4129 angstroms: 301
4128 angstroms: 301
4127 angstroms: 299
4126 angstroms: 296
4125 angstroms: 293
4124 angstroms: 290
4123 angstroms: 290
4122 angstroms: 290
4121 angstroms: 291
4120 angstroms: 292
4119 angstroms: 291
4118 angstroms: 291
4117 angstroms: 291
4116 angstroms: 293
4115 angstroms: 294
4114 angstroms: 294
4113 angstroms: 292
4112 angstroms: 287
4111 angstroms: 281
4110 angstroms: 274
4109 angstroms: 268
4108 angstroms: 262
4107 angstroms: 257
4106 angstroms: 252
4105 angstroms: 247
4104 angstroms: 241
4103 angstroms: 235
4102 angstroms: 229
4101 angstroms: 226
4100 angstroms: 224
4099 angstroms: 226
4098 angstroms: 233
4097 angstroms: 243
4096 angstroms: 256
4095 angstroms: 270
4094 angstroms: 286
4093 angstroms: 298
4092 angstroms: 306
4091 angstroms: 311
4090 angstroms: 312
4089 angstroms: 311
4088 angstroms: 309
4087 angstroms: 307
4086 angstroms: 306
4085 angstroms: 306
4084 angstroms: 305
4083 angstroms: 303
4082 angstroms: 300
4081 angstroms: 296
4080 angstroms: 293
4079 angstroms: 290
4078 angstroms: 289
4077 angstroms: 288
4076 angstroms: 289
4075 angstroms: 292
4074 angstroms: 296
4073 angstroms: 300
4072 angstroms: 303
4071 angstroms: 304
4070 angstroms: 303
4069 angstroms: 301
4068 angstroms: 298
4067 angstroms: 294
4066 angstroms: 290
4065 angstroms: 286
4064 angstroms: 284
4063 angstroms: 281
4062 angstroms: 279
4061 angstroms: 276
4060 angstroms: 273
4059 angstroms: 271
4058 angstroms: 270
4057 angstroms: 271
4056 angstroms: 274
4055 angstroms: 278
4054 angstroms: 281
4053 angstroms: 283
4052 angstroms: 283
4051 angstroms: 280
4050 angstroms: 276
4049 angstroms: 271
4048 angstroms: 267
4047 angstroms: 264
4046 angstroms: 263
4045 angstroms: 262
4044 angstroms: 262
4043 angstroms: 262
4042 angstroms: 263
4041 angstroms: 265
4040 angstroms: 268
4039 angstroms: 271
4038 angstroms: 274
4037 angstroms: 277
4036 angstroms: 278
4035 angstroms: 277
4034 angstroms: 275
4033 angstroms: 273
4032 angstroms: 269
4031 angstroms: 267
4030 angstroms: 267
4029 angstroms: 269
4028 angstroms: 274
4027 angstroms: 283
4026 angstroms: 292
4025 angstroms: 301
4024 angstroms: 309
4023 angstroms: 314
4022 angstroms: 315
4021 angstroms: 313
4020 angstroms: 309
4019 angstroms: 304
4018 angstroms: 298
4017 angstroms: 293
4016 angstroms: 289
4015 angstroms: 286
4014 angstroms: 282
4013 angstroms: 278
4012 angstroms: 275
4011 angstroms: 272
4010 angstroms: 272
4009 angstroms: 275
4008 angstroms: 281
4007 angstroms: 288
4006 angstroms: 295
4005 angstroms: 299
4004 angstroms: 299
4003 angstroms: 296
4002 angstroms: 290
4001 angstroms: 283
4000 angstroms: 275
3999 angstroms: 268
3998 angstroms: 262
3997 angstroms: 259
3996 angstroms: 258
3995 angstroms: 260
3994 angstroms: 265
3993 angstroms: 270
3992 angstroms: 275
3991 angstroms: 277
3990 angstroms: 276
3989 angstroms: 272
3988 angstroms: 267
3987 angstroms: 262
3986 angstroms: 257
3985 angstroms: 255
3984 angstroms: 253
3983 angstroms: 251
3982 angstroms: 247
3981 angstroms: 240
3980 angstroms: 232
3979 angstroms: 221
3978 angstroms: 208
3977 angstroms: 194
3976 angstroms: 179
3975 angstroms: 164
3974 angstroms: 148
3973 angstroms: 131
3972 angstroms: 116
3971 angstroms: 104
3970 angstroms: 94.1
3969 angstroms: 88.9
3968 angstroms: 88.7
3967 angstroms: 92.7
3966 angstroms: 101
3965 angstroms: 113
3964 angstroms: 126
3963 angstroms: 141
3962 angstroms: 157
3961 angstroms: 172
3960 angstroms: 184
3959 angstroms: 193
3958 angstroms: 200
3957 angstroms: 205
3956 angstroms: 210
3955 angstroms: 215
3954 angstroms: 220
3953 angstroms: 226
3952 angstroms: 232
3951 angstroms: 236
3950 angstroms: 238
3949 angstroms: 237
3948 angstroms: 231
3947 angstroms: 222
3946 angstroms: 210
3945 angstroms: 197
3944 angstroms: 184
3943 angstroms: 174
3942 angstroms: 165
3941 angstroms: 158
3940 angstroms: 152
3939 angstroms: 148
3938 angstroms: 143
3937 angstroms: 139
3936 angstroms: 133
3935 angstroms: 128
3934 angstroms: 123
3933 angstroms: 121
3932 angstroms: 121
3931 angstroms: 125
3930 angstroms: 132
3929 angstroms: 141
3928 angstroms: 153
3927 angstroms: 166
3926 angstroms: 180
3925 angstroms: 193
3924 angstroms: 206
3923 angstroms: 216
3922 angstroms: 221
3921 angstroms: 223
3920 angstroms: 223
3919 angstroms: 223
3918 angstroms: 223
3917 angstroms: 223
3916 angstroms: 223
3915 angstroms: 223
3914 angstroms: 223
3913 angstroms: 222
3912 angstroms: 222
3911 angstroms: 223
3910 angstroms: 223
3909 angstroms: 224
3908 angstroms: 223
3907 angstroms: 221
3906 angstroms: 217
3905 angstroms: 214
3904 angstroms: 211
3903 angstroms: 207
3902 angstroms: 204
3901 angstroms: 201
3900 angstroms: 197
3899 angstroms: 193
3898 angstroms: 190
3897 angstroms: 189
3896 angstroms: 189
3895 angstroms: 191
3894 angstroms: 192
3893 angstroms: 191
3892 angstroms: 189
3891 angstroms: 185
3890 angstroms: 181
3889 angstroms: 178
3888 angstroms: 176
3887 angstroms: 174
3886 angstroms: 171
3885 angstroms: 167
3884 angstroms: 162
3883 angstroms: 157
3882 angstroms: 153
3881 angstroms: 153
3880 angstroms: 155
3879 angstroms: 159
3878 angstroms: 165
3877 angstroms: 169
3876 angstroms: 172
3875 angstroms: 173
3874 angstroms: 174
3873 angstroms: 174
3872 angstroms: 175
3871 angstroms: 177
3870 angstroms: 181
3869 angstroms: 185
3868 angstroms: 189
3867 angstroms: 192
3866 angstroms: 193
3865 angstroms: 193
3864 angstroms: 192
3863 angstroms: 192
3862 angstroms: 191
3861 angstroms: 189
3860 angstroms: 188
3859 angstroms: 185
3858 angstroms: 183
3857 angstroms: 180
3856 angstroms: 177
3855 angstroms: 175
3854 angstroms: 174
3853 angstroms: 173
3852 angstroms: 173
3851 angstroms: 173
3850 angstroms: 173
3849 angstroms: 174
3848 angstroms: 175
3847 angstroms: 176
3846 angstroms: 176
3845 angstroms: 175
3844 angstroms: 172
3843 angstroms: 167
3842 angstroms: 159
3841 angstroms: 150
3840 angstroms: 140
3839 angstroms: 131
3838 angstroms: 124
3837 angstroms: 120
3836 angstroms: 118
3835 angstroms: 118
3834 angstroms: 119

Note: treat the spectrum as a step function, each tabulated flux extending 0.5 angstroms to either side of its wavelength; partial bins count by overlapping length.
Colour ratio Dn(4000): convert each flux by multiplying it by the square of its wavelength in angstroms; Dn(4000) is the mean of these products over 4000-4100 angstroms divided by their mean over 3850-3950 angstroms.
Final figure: 1.7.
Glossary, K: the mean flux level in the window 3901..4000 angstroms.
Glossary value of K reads 198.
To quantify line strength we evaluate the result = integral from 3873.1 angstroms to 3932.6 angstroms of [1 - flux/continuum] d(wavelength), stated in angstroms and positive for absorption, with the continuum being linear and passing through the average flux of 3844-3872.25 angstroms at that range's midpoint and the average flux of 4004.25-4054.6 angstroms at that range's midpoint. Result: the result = 5.1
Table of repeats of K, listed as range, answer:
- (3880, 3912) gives 192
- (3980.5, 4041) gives 278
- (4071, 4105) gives 281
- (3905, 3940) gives 187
